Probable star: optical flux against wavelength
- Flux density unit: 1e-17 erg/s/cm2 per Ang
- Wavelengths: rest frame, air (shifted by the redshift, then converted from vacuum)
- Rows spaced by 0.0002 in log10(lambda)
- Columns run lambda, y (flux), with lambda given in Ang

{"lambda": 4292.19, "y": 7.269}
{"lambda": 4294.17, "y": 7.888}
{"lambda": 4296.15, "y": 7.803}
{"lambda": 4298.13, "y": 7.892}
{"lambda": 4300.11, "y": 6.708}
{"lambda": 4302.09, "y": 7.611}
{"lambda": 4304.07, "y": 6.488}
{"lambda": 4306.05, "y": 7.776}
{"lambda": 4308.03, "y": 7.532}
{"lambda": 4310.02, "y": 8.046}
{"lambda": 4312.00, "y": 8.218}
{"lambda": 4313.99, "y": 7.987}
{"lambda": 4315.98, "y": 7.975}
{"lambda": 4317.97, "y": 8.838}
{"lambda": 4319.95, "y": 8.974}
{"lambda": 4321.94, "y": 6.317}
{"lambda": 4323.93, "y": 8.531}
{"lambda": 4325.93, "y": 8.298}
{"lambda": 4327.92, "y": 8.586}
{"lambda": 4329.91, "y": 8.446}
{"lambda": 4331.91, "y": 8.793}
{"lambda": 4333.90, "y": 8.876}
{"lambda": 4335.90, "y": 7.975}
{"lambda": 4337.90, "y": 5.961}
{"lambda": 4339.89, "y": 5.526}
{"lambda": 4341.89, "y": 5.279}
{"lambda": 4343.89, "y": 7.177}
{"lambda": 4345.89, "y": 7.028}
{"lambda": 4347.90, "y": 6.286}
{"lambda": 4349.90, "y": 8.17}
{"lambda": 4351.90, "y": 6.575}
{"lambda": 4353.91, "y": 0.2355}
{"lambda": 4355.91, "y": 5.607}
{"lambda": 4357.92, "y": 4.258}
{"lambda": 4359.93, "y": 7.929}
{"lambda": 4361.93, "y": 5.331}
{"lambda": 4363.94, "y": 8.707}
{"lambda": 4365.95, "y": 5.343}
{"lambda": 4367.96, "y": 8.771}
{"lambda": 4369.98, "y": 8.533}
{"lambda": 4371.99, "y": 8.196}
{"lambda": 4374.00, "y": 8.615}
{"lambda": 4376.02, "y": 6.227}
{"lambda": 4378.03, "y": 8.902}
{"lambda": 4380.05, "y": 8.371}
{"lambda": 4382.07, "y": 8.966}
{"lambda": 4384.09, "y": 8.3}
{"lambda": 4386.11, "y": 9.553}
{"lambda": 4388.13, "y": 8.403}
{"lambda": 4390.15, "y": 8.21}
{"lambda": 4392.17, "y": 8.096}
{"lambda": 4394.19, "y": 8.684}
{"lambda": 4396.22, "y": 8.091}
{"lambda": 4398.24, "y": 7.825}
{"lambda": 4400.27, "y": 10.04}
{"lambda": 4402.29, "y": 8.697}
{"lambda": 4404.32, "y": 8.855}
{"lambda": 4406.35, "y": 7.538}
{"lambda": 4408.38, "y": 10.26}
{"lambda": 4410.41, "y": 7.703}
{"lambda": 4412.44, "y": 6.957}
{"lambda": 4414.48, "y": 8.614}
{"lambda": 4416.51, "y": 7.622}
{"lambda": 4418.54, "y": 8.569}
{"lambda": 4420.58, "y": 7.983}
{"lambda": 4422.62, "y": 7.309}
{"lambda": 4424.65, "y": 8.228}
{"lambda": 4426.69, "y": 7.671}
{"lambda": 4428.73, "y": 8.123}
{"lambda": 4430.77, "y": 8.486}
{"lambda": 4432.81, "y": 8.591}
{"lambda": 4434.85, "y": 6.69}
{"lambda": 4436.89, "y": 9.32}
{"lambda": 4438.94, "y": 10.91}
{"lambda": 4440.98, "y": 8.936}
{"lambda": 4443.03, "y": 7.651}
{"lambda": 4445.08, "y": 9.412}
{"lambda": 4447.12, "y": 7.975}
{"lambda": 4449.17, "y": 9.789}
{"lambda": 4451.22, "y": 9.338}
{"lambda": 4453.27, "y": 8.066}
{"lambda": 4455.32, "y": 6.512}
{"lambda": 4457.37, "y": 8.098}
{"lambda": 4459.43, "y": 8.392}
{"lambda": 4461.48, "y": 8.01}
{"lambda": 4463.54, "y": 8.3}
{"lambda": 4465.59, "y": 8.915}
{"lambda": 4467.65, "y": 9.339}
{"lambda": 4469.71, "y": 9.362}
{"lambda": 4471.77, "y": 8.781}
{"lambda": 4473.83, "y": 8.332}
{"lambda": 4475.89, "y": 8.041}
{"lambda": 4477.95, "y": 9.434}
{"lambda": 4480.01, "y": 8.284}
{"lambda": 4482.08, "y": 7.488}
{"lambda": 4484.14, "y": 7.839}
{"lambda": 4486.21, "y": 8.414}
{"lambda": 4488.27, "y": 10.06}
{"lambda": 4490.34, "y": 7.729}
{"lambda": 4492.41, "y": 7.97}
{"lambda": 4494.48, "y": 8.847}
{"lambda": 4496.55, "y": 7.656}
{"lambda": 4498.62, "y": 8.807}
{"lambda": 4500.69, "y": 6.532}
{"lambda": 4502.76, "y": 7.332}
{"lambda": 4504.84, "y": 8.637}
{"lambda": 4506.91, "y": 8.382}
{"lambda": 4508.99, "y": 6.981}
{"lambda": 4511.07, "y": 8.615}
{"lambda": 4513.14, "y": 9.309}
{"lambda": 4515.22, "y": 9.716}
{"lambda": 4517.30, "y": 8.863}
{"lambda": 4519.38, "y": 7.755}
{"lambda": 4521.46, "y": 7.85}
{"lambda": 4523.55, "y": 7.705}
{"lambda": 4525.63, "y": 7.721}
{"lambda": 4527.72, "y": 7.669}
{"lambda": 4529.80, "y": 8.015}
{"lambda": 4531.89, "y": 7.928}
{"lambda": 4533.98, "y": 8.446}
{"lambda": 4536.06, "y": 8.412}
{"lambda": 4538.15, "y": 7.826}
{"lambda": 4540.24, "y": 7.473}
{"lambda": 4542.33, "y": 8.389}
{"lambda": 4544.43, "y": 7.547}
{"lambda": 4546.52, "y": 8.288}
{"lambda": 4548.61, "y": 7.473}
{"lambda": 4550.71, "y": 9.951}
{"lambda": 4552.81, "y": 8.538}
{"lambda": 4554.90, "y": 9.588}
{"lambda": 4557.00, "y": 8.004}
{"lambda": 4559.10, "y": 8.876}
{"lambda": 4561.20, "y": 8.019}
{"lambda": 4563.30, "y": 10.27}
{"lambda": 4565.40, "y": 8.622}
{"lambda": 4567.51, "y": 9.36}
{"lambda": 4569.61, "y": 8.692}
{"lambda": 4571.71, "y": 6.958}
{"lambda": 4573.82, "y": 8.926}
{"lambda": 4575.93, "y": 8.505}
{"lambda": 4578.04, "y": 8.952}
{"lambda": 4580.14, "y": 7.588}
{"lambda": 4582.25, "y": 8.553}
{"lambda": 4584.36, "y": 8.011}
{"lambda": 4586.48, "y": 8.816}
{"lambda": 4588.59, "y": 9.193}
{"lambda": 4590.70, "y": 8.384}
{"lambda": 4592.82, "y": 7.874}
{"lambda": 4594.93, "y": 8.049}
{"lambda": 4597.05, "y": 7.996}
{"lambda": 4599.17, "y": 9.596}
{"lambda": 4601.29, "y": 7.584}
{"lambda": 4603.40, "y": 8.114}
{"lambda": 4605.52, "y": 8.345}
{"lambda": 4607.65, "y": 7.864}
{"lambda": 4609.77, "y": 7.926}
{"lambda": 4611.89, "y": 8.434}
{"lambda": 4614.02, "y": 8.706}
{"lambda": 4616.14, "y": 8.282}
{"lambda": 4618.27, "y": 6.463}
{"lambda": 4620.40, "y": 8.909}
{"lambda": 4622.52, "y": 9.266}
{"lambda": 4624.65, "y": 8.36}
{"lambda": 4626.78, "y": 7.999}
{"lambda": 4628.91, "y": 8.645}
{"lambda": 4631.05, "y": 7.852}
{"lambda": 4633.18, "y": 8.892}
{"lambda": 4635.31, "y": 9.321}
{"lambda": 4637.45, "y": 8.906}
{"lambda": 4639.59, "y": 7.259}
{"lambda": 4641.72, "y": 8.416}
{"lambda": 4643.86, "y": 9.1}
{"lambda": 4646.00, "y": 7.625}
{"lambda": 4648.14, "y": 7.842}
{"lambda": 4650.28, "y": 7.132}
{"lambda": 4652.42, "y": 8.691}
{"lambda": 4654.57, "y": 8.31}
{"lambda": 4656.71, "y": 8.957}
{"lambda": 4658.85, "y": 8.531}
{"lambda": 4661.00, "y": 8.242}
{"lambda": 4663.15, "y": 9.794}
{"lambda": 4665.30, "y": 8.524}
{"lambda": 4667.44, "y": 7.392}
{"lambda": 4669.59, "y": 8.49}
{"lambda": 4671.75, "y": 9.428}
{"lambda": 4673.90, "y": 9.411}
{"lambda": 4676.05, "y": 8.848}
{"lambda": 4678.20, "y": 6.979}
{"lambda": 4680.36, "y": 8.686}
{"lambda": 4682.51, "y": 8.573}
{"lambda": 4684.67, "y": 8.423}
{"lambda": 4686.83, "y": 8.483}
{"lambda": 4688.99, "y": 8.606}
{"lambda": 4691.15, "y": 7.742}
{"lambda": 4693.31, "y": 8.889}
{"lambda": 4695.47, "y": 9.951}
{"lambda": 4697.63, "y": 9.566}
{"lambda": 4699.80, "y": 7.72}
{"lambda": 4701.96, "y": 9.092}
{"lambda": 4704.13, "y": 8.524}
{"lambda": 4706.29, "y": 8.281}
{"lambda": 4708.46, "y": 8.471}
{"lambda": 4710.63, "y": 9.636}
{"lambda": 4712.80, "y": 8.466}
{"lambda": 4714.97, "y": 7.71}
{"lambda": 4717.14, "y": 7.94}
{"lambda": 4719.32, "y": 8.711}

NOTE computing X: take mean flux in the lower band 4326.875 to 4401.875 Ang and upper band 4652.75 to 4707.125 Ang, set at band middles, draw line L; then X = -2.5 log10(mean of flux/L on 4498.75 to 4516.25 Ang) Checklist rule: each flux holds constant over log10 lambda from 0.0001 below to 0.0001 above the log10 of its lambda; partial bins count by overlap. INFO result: -0.03 mag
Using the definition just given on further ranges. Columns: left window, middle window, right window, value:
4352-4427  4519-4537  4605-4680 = 0.02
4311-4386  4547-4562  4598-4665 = -0.07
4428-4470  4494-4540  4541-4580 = 0.06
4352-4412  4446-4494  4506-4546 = -0.06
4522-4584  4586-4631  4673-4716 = 0.02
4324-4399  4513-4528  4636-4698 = -0.04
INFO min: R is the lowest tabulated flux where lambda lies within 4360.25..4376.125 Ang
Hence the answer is 5.331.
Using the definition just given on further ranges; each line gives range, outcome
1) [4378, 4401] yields 7.825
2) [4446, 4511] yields 6.512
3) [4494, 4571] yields 6.532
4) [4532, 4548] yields 7.473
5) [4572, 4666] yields 6.463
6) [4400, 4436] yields 6.69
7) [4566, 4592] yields 6.958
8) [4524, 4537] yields 7.669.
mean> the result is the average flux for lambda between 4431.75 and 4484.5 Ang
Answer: 8.54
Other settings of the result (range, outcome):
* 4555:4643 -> 8.42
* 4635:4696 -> 8.48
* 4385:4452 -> 8.49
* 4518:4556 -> 8.15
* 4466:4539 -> 8.29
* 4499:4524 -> 8.17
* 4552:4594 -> 8.59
